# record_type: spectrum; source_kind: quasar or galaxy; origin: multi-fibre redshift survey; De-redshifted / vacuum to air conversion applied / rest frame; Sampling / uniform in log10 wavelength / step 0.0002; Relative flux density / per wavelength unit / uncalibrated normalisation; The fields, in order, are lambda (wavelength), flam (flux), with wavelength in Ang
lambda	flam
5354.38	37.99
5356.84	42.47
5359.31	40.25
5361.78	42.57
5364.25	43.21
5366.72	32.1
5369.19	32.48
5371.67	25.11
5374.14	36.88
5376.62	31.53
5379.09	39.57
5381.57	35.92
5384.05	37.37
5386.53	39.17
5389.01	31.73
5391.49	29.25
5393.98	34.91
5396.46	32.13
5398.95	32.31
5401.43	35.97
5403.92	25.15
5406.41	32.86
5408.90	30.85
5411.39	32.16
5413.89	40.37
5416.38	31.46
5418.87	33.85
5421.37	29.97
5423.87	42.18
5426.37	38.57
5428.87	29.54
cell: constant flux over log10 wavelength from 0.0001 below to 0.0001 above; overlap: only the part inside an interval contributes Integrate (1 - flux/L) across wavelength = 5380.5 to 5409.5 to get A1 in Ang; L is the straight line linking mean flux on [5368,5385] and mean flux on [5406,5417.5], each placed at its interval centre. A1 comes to 0.6 Ang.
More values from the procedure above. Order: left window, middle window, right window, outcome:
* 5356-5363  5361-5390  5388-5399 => 1.2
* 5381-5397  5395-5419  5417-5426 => 1.5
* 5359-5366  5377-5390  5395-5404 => -0.1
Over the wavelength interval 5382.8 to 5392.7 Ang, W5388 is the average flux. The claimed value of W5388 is 34.4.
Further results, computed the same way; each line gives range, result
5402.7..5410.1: 29.6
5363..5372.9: 33.2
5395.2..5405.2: 31.4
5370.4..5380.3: 33.3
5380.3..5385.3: 36.6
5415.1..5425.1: 34.4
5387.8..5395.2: 31.9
